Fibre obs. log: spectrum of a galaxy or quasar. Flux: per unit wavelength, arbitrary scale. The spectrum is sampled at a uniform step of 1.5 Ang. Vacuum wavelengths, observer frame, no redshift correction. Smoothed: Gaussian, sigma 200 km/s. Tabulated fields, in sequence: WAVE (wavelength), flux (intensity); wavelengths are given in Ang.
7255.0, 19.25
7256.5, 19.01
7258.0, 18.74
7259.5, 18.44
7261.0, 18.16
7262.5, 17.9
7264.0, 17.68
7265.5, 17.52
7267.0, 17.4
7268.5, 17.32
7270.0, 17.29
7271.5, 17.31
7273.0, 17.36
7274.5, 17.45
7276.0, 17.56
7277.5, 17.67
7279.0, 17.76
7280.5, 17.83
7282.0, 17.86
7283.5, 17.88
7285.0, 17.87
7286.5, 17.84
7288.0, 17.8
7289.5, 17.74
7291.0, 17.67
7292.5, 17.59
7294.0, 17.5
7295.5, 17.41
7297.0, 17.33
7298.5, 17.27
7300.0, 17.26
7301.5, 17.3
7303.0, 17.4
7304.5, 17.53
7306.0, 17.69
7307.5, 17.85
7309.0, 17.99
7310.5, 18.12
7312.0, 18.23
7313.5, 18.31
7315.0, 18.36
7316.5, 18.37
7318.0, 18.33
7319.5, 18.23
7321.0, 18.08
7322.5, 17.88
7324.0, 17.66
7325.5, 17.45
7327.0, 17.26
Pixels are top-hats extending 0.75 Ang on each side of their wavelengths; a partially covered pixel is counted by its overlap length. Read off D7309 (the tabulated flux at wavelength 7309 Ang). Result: 17.99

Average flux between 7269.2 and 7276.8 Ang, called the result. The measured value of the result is 17.4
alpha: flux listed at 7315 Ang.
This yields 18.36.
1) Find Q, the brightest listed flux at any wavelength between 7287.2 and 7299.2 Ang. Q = 17.8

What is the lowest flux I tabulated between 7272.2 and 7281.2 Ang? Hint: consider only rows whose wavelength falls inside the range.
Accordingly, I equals 17.36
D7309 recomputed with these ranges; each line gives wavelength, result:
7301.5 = 17.3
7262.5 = 17.9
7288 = 17.8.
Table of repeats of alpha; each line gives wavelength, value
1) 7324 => 17.66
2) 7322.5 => 17.88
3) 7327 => 17.26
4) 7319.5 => 18.23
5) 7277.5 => 17.67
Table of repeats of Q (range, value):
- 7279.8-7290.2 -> 17.88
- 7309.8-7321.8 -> 18.37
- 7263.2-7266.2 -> 17.68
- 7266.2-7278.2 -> 17.67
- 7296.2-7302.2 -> 17.33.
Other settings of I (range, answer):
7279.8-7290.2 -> 17.74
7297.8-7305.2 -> 17.26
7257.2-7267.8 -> 17.4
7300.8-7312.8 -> 17.3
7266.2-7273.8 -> 17.29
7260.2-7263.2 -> 17.9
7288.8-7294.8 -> 17.5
